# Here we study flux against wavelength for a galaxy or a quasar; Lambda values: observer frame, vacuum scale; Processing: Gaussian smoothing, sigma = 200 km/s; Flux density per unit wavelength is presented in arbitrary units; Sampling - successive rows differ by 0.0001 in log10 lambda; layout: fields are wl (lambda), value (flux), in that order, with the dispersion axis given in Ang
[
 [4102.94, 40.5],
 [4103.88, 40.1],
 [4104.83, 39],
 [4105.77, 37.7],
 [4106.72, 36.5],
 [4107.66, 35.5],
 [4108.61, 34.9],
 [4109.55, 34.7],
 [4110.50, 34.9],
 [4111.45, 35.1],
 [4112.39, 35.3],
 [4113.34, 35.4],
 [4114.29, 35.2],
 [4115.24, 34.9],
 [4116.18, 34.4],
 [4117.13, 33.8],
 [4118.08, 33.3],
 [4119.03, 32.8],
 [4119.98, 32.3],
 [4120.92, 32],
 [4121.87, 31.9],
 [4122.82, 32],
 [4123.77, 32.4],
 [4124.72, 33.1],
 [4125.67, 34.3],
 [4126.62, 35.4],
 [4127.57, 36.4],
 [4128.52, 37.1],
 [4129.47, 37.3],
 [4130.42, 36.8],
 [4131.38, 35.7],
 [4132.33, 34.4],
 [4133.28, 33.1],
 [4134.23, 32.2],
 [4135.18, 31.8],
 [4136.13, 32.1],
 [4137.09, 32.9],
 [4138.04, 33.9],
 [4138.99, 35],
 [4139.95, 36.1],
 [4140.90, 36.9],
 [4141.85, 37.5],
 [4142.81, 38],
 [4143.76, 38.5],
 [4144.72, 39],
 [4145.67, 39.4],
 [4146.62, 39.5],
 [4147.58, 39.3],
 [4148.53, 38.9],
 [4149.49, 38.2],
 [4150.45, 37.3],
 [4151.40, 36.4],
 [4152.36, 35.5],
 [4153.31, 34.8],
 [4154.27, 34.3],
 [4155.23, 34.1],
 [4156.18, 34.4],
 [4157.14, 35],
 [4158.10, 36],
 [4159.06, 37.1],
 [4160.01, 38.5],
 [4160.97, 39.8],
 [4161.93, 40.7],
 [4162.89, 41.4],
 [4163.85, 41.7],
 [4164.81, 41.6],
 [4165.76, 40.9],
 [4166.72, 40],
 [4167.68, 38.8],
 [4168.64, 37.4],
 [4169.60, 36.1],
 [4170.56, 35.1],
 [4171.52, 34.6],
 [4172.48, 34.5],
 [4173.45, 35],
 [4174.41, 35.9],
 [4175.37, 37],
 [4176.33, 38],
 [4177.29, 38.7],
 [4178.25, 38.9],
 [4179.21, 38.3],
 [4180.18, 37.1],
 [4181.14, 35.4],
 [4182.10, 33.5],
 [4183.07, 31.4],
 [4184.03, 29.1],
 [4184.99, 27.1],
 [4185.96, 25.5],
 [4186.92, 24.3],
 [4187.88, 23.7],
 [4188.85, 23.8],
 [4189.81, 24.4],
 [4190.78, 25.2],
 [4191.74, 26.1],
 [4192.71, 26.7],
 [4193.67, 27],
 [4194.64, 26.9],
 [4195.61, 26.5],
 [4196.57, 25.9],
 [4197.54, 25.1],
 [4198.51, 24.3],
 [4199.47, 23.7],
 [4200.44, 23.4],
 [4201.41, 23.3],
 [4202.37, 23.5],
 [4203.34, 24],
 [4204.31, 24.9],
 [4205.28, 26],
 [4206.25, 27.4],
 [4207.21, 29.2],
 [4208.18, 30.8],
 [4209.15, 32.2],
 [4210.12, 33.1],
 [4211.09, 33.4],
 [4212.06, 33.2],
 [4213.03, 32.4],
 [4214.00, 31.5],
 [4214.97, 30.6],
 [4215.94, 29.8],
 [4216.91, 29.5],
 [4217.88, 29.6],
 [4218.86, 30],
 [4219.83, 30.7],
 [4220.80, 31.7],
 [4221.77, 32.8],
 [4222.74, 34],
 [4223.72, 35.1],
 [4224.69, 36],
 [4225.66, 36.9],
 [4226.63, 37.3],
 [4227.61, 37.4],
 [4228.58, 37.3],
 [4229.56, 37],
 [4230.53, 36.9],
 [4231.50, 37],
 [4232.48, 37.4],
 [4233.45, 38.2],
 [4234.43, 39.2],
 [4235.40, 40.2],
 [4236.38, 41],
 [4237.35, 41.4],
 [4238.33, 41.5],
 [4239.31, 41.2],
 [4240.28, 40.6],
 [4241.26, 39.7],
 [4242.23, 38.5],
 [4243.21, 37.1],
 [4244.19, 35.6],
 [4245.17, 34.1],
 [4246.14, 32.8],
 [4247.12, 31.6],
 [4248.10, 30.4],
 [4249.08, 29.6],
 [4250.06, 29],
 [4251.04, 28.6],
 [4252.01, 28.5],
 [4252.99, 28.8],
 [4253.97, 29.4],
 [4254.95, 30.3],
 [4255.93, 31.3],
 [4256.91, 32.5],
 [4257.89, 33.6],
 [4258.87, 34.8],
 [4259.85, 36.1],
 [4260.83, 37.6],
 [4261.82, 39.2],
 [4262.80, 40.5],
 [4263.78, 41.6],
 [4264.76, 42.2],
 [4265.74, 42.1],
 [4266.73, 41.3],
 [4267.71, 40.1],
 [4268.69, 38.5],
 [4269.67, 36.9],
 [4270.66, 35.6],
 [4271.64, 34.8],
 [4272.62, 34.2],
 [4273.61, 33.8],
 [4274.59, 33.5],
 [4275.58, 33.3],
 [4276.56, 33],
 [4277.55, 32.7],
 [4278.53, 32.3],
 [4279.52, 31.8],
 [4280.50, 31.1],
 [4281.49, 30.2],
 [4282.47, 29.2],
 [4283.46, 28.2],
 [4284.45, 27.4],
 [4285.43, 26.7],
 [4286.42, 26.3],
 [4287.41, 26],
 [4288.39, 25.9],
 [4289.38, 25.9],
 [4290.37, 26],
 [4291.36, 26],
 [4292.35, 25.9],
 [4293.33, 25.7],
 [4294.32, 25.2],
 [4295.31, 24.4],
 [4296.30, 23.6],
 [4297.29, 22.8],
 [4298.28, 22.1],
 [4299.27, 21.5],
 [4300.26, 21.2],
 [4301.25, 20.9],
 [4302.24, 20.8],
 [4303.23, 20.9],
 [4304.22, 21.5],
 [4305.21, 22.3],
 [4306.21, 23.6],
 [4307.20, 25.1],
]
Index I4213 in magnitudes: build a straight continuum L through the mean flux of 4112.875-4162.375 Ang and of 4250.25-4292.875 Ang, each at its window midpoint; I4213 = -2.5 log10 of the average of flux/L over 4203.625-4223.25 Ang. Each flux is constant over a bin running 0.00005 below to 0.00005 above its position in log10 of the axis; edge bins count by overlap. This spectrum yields 0.11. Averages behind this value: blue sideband 35.5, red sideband 32.6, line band 30.6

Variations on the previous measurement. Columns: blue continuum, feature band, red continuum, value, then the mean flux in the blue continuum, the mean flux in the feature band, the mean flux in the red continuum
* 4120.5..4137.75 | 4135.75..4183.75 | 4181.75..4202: -0.229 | 33.9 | 37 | 26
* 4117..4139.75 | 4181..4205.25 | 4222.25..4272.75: 0.325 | 33.9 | 26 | 36.2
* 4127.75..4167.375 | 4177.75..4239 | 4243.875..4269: 0.140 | 36.9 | 31.3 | 34.6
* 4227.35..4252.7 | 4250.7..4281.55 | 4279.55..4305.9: -0.143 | 36.2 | 34.8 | 25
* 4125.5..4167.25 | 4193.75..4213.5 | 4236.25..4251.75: 0.297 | 36.8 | 27.4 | 35.6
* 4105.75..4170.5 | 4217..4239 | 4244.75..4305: -0.123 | 36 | 36.2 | 30.5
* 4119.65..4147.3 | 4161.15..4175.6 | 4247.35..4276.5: -0.092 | 35.1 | 38.1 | 34.7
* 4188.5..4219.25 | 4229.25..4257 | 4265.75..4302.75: -0.233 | 27.6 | 35.2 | 29.2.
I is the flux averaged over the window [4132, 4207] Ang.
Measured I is 33.2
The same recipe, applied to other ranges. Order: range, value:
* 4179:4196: 28.3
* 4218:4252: 35.6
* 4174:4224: 29.6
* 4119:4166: 36.1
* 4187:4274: 32.8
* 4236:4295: 33.3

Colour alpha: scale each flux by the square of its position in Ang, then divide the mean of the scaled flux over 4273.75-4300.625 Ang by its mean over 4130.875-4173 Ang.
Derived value 0.8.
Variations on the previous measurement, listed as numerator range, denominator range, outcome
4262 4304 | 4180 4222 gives 1.10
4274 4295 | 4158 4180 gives 0.79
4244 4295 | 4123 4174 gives 0.93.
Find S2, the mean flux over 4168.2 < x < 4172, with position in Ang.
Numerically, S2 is 35.8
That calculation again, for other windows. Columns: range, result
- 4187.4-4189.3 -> 23.7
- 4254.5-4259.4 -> 32.6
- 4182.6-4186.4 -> 28.3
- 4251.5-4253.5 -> 28.8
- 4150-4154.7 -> 35.7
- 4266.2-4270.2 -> 39.1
